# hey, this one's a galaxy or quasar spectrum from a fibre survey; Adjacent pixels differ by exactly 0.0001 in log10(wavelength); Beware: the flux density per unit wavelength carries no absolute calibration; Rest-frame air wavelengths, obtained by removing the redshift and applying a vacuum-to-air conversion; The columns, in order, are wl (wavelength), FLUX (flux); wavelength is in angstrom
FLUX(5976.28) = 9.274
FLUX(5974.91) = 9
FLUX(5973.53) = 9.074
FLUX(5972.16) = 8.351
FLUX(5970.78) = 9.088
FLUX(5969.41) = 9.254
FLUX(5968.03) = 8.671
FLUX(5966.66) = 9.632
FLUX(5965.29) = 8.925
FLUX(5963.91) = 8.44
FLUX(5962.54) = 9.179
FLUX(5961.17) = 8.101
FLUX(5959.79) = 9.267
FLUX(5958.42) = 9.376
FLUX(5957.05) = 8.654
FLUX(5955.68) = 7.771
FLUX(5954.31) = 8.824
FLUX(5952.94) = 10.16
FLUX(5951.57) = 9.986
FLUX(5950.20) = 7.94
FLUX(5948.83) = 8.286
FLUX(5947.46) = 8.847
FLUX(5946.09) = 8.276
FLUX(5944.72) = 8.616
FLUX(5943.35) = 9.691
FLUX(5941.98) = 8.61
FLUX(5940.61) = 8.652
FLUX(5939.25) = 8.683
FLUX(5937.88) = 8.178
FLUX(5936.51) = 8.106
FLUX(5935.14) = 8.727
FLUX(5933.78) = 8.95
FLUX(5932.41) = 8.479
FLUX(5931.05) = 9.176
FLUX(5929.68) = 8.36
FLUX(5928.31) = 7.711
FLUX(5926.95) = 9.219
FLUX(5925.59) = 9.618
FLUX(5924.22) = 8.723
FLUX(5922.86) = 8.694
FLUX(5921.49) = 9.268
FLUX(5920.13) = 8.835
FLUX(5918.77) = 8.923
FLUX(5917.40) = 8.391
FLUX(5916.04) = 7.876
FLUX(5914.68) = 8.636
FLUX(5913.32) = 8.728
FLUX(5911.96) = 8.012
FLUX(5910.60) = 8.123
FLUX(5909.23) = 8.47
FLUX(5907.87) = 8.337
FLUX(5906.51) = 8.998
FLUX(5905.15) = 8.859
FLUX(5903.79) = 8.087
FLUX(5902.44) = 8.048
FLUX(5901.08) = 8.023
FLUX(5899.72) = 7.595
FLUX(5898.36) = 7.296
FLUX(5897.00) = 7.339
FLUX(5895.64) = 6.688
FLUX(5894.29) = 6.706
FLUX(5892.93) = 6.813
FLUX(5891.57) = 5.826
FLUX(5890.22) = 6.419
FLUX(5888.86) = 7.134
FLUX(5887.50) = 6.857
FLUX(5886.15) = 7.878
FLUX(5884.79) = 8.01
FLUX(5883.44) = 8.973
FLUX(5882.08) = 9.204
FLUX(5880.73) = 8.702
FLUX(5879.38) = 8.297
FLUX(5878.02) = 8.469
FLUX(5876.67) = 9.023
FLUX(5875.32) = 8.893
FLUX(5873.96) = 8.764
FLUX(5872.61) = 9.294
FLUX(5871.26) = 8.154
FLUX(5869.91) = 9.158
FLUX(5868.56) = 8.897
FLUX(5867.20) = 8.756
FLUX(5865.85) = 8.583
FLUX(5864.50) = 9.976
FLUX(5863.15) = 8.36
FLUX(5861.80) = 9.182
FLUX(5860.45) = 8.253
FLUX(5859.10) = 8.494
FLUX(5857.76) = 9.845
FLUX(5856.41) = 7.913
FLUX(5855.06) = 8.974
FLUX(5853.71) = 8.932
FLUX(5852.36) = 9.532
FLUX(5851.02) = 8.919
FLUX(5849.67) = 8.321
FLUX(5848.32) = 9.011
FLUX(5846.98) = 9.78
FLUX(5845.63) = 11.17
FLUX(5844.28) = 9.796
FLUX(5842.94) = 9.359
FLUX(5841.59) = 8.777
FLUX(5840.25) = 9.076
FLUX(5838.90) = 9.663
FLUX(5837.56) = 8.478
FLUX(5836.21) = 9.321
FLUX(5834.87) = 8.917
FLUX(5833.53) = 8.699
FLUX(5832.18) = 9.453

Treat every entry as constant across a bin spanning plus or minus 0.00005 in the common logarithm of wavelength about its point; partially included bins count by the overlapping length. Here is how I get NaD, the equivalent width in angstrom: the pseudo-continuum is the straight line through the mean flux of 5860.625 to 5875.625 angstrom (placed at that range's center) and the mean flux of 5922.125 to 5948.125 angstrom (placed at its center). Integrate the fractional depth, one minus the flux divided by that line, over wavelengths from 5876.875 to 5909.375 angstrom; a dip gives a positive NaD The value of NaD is 3.7 angstrom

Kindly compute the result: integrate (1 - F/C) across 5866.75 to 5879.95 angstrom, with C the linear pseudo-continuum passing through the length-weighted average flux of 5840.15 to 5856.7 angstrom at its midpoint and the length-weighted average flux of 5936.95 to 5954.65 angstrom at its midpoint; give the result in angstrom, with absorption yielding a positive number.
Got 0.51 angstrom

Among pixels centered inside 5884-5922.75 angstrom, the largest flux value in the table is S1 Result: 9.268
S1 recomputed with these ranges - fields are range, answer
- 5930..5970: 10.16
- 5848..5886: 9.976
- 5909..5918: 8.728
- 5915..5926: 9.618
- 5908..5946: 9.691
